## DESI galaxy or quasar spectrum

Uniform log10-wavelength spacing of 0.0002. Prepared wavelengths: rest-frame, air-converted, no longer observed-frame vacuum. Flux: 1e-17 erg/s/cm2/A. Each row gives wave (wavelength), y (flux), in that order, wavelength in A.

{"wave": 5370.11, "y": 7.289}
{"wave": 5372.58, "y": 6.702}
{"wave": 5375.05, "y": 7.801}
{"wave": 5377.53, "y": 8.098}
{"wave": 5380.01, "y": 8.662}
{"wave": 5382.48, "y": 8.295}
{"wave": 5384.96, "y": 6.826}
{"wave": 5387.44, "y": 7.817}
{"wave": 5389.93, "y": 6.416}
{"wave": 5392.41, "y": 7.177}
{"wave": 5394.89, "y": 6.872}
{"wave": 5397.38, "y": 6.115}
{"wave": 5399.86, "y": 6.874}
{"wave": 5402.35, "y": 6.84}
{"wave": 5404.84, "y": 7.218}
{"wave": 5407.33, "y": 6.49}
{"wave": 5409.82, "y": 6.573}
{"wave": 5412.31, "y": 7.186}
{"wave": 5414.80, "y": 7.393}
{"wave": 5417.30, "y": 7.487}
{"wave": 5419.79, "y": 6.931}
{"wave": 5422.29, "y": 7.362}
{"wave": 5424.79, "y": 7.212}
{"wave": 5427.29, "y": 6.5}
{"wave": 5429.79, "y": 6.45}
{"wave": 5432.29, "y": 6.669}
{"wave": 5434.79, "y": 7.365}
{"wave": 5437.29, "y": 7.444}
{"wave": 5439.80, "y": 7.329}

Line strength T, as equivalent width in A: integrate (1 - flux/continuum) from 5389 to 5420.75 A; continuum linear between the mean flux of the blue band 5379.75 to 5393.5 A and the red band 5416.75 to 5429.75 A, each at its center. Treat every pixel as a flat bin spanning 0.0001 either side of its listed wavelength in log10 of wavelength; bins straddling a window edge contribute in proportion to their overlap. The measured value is 1.5 A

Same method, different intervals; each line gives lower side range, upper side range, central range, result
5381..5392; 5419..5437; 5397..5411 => 0.91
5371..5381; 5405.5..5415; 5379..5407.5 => 0.73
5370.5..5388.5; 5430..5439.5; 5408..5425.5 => 0.39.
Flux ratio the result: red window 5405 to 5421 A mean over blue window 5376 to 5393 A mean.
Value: 0.92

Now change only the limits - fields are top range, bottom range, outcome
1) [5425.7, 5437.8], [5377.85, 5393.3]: 0.91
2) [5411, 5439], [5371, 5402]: 0.97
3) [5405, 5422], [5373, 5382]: 0.87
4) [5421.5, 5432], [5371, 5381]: 0.88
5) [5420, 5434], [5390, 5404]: 1.01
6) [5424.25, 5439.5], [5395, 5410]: 1.04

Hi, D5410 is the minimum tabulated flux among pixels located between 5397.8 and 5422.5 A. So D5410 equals 6.49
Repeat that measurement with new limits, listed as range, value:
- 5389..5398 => 6.115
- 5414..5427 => 6.931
